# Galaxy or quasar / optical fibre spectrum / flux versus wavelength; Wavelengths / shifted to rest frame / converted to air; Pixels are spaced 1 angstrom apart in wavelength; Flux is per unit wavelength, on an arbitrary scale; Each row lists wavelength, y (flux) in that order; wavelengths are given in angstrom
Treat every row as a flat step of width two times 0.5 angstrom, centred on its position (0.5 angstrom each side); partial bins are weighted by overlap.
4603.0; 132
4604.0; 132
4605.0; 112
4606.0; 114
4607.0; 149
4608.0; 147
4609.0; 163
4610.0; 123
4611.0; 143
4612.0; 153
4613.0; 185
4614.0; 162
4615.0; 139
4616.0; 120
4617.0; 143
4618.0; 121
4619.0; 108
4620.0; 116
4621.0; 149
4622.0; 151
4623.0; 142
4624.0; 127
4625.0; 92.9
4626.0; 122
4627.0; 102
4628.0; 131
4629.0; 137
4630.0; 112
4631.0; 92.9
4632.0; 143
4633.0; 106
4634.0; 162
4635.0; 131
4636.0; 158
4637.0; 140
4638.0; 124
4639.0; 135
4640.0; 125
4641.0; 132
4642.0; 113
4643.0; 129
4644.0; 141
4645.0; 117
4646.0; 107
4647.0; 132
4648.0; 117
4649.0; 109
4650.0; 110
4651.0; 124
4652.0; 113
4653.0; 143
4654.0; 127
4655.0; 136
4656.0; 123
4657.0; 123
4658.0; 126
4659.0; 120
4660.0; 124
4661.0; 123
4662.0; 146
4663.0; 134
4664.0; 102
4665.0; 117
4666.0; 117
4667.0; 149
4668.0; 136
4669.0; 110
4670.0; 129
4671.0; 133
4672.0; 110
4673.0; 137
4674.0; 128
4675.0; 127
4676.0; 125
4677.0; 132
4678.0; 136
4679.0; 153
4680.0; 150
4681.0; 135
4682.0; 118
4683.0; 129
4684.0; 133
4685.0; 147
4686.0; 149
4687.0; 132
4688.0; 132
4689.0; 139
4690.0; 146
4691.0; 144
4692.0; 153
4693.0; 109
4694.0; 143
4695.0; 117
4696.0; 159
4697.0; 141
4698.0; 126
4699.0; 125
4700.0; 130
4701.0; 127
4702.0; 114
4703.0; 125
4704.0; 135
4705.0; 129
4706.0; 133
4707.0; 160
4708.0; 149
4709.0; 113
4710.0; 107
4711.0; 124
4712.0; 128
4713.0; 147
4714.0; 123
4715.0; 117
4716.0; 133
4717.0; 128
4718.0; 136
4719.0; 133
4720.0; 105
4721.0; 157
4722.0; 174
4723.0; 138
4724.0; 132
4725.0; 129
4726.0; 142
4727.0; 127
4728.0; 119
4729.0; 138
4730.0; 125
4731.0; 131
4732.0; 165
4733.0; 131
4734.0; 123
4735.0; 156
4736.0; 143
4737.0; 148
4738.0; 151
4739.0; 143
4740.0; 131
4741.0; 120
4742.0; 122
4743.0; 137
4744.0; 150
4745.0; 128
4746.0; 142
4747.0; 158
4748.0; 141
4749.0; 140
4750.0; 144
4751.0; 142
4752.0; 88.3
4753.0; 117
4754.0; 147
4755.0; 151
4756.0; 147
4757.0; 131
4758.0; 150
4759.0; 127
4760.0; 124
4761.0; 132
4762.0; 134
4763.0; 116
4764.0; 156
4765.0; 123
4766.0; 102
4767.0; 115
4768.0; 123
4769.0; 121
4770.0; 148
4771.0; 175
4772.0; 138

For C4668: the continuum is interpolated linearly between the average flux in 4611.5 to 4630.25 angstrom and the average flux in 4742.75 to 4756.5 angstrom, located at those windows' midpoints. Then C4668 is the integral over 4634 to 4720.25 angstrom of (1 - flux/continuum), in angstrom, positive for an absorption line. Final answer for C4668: 3.2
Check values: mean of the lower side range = 133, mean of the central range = 130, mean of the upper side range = 138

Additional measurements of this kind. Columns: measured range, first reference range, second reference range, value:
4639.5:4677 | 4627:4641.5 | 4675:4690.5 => 2.35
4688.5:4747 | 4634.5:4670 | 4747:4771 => -2.02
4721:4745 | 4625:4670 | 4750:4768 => -1.78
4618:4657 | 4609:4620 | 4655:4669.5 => 2.07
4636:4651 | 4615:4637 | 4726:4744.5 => 0.49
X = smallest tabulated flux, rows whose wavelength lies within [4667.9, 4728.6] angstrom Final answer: 105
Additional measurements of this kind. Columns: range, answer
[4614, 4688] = 92.9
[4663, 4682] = 102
